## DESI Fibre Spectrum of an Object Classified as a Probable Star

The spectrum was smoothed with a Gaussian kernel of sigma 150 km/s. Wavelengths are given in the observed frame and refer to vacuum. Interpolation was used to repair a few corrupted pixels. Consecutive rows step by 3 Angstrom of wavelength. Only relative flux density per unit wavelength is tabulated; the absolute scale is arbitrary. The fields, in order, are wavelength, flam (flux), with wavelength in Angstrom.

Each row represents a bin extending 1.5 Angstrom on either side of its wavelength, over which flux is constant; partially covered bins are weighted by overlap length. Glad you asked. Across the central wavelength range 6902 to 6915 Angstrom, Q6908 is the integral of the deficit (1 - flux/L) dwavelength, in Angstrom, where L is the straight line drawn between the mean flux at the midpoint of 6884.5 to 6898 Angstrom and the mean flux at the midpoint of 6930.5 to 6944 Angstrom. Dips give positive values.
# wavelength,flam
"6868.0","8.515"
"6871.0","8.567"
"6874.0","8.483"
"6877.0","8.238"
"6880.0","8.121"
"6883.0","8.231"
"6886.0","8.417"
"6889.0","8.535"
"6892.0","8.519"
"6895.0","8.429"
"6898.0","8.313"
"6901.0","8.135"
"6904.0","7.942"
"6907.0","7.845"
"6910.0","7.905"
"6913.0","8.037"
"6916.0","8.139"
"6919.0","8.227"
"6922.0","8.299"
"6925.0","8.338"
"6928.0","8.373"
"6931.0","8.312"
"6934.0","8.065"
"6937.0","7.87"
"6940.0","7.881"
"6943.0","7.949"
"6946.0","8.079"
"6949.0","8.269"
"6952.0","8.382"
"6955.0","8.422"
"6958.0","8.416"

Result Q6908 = 0.5 Angstrom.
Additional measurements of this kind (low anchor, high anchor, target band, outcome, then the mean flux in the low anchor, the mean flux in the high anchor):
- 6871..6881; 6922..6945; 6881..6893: -0.17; 8.33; 8.12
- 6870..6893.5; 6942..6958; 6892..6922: 0.71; 8.39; 8.25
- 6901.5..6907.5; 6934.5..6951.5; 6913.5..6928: -0.49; 7.94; 8.03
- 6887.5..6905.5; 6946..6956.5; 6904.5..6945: 1.09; 8.31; 8.32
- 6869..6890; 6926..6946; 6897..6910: 0.34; 8.37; 8.08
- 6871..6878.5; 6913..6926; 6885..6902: -0.15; 8.4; 8.22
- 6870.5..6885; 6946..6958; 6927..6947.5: 0.64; 8.31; 8.33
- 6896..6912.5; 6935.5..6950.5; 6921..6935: -0.46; 8.04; 8.01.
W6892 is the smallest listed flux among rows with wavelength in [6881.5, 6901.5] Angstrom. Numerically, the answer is 8.135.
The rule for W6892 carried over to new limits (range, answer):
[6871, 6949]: 7.845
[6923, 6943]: 7.87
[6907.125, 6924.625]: 7.905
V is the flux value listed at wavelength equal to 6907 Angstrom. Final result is 7.845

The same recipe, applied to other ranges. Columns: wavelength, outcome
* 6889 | 8.535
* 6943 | 7.949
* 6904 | 7.942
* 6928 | 8.373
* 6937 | 7.87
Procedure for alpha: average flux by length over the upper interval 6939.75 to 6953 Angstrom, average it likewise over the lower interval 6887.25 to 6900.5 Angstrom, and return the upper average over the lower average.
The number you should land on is 0.96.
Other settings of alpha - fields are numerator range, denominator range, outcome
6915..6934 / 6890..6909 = 1.01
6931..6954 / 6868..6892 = 0.96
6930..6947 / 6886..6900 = 0.95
